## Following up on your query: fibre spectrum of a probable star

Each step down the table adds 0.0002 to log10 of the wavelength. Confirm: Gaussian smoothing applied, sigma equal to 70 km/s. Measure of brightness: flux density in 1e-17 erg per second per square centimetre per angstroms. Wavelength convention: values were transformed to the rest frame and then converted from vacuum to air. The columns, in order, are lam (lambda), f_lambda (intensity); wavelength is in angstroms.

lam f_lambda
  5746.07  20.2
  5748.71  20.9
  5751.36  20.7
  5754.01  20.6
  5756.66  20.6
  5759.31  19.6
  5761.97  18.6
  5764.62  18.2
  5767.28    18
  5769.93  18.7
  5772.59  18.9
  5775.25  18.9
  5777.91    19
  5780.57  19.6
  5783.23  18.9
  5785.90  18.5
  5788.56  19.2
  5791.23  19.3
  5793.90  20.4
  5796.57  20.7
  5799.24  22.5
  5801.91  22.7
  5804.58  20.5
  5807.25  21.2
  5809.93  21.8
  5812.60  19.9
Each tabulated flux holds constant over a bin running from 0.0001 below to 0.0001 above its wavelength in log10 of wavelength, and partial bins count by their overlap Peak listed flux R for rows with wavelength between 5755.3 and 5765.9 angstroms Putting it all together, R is 20.6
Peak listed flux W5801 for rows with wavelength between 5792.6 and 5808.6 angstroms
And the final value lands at 22.7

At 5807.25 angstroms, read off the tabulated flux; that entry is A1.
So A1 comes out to 21.2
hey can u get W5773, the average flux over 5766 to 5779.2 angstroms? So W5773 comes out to 18.7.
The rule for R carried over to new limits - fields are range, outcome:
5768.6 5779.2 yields 19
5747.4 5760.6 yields 20.9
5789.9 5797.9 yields 20.7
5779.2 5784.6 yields 19.6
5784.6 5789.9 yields 19.2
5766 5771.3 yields 18.7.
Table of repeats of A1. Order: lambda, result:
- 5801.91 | 22.7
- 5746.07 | 20.2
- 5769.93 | 18.7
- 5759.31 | 19.6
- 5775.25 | 18.9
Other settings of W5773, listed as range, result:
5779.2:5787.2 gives 19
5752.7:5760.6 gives 20.3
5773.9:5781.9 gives 19.2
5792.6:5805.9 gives 21.4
